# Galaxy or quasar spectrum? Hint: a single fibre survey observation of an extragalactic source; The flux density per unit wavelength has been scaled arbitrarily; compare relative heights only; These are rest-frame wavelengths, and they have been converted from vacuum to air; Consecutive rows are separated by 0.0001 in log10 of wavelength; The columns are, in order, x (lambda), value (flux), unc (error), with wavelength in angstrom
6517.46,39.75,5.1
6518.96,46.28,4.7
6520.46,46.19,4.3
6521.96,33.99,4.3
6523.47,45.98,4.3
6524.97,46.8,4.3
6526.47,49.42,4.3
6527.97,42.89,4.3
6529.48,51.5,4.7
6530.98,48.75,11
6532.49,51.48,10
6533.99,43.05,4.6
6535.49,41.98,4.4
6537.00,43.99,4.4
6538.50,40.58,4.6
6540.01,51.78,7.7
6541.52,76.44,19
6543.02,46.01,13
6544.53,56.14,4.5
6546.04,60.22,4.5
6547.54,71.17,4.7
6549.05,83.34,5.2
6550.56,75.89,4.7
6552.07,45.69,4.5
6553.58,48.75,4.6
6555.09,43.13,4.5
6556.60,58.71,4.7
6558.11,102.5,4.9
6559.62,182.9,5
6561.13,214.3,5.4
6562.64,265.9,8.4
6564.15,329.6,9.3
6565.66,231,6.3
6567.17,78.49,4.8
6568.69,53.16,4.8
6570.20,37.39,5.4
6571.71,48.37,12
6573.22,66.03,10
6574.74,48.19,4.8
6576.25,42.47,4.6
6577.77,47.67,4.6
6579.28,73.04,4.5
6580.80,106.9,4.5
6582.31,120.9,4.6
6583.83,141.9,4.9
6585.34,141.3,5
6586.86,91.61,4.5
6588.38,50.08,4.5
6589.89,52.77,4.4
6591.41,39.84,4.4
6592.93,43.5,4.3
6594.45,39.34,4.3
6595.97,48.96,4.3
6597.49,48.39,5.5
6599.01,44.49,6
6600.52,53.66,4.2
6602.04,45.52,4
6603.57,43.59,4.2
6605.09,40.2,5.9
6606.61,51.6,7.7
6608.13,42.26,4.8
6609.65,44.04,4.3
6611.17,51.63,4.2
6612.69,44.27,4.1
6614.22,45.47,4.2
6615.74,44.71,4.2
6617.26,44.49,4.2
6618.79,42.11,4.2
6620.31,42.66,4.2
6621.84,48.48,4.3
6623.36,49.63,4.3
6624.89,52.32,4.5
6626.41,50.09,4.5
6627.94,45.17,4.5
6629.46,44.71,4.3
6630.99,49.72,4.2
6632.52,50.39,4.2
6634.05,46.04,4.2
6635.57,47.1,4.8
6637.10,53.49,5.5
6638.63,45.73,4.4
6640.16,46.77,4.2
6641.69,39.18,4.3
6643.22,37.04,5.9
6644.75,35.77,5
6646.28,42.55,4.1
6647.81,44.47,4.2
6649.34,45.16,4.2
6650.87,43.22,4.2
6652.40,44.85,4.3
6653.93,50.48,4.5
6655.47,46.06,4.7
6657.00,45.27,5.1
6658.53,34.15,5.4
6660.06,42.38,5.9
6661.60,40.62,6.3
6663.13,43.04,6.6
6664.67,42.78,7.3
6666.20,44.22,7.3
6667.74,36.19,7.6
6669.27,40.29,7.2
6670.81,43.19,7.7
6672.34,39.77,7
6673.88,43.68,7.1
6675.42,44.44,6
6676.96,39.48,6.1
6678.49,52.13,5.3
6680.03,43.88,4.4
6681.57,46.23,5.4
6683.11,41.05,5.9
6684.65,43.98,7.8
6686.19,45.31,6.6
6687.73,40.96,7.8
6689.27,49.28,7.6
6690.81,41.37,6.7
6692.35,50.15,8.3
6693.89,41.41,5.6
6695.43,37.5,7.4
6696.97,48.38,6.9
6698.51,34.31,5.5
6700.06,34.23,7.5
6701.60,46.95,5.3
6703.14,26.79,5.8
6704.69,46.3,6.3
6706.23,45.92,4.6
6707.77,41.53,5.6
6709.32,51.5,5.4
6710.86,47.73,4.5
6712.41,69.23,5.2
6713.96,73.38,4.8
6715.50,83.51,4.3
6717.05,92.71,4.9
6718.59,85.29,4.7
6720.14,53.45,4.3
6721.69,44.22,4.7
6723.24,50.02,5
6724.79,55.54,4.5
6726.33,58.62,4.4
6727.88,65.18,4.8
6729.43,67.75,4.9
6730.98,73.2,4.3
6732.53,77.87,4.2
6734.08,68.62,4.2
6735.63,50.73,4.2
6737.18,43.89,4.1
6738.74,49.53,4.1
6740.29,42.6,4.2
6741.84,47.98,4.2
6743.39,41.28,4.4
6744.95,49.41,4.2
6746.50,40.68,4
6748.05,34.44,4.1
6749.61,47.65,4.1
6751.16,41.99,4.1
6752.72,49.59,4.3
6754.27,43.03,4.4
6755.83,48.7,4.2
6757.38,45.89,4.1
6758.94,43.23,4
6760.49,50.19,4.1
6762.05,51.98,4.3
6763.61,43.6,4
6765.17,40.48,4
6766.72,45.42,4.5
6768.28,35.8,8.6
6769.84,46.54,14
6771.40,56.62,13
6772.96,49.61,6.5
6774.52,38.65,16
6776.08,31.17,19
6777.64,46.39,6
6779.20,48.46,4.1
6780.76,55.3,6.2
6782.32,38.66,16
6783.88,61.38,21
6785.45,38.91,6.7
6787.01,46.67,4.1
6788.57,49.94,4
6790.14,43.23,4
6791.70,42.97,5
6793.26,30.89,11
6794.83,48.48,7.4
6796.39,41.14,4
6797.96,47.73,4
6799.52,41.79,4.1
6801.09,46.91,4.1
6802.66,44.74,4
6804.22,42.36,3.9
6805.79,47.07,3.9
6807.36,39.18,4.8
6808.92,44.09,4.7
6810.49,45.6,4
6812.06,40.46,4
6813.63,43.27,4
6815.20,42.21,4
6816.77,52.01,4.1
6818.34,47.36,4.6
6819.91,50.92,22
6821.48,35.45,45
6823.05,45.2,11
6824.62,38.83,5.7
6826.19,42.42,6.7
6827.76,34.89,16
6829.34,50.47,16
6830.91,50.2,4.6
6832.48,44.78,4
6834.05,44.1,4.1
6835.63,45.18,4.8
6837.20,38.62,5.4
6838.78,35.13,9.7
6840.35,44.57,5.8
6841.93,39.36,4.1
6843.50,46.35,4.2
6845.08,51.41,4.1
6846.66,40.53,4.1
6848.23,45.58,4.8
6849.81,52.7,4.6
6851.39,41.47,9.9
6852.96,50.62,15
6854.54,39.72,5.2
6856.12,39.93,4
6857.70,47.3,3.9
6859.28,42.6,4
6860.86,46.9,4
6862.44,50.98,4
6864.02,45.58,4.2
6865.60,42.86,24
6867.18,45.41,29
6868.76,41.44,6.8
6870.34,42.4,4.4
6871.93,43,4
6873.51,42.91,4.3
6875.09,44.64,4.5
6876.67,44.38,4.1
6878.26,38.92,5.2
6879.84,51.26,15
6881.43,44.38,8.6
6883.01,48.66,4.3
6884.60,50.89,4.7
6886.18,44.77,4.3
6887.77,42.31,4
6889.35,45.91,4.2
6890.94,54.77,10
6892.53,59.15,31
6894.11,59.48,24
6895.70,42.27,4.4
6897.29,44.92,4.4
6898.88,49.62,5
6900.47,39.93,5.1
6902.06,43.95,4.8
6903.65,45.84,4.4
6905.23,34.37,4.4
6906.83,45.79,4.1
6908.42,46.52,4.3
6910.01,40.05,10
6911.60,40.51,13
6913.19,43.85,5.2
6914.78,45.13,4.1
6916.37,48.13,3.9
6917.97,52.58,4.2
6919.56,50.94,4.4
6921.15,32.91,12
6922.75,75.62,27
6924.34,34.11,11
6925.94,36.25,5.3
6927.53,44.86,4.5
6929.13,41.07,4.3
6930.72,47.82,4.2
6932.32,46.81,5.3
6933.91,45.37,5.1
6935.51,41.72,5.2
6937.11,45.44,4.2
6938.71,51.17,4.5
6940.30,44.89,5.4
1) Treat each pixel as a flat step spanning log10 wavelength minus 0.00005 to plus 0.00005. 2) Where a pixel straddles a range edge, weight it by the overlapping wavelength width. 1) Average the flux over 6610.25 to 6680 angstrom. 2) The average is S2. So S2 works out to 44.6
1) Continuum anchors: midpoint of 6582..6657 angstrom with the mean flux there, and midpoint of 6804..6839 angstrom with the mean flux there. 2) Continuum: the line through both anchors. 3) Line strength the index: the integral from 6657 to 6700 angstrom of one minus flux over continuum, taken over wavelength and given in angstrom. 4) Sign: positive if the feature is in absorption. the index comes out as 5.9 angstrom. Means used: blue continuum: 51.7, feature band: 42.5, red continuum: 43.6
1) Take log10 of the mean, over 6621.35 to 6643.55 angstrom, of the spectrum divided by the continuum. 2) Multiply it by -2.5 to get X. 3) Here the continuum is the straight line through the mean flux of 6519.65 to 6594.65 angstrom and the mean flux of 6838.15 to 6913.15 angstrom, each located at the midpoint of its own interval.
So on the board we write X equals 0.45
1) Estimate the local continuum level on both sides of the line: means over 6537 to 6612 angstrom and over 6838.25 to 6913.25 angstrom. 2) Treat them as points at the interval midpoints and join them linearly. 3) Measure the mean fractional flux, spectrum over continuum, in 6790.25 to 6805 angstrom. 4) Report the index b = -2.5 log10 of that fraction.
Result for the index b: 0.25 mag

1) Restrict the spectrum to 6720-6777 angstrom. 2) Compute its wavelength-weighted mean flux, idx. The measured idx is 49.3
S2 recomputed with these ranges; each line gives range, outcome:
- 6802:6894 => 44.9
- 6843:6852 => 46.4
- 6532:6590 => 89.5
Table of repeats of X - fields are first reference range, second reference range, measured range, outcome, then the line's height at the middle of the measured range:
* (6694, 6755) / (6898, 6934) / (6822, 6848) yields 0.12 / 48.2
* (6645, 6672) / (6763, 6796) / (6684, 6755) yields -0.18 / 43.7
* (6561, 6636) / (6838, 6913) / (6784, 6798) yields 0.21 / 53.1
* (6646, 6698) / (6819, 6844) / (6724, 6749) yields -0.24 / 43.2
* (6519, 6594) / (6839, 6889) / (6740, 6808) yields 0.22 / 55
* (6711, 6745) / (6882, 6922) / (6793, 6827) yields 0.23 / 54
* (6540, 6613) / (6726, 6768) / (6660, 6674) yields 0.48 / 64.5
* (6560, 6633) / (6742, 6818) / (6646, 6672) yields 0.44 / 64.1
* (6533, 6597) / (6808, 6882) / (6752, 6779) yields 0.23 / 55.8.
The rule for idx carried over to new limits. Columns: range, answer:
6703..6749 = 56.3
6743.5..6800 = 44.9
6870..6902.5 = 46.7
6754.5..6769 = 45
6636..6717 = 45.4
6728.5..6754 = 51.6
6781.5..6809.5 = 44.2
